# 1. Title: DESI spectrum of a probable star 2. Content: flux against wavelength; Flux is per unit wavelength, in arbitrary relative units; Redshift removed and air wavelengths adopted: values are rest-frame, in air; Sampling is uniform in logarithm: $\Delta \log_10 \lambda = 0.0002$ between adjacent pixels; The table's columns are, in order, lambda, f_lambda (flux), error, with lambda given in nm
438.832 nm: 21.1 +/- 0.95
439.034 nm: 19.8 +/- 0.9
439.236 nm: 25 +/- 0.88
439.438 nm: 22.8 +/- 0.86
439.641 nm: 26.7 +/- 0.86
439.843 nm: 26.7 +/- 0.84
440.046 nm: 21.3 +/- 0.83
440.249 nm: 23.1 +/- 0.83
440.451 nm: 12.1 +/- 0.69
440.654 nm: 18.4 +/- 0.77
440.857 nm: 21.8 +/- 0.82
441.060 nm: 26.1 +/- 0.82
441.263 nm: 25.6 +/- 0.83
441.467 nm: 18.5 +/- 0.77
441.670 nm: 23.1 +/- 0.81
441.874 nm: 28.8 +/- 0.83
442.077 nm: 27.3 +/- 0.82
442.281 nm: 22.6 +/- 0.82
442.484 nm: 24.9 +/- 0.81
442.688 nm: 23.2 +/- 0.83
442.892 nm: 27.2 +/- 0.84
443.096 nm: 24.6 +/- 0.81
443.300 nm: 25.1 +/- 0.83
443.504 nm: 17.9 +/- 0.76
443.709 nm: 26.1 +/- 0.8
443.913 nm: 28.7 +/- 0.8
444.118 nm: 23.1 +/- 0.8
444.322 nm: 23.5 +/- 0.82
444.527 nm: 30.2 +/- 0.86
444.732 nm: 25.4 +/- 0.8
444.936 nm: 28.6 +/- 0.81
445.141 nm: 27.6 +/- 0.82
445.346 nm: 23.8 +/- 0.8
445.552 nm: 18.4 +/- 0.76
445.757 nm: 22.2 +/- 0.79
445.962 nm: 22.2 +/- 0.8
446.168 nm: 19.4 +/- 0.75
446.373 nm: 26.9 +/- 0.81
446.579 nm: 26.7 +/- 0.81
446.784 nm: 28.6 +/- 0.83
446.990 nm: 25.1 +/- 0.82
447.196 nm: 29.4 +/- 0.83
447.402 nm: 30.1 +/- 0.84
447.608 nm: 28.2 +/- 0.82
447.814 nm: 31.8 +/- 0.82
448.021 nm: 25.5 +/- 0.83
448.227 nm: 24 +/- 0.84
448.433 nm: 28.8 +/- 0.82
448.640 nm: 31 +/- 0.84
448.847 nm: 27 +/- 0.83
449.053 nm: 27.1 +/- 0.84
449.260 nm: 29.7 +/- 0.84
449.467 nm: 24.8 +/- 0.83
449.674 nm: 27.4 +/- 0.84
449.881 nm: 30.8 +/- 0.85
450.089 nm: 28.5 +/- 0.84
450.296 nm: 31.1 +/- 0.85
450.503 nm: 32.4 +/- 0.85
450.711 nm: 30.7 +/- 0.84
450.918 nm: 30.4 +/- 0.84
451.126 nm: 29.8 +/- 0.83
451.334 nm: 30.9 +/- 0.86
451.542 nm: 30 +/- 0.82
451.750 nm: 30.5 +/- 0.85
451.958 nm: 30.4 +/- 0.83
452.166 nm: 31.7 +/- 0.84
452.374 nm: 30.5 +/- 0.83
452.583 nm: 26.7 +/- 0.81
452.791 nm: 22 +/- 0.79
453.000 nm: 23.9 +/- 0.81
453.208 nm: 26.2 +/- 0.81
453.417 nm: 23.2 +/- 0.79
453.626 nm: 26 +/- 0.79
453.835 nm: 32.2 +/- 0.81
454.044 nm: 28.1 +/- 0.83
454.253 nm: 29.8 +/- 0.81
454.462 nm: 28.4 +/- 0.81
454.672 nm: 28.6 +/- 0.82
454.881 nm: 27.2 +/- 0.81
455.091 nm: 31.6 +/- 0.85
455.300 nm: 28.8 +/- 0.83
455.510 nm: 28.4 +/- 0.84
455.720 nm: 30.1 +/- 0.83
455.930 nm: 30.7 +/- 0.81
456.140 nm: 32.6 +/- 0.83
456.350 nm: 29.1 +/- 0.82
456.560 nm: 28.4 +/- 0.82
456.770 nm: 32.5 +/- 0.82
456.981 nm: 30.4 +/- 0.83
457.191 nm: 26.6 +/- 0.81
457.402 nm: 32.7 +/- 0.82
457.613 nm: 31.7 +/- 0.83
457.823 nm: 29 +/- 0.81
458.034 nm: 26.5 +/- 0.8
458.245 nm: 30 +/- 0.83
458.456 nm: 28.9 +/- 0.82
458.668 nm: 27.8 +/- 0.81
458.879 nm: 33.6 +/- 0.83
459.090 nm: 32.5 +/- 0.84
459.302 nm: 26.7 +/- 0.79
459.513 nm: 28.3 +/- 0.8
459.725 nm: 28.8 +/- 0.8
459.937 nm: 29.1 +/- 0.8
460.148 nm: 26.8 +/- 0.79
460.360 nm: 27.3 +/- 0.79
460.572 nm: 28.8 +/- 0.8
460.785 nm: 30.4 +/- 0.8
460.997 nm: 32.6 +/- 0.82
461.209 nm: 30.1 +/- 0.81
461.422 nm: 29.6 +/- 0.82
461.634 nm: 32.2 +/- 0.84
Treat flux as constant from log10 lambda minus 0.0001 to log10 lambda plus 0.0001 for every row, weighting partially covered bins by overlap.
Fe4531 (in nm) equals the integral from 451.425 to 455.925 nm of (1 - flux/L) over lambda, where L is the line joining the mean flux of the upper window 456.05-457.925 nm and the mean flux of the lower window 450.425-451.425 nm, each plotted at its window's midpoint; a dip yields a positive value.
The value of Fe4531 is 0.33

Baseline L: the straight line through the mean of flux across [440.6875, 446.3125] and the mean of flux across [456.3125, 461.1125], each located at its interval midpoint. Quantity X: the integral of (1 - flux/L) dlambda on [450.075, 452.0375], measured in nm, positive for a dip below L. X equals -0.27 nm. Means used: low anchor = 24.2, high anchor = 29.5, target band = 30.6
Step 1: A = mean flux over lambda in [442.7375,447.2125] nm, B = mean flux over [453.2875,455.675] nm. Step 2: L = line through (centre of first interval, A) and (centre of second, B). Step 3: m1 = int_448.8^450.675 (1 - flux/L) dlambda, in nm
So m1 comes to -0.15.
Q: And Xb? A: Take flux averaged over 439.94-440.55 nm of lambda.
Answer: 18.9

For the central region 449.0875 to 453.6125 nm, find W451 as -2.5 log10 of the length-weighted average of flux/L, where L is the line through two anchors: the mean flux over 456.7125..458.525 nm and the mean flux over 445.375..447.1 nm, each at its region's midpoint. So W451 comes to -0.09 mag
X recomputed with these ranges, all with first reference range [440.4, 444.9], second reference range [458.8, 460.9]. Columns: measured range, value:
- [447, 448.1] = -0.14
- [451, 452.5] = -0.21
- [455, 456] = -0.07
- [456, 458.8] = -0.13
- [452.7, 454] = 0.07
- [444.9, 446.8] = 0.07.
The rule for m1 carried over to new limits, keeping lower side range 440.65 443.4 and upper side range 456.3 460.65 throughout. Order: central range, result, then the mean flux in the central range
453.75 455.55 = -0.07 nm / 29.2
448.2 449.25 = -0.07 nm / 28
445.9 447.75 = -0.05 nm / 26.5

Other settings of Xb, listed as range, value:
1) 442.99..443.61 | 22.6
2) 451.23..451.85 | 30.5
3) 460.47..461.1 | 30.6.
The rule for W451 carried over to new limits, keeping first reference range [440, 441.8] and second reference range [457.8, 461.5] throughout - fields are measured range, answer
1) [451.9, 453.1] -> -0.051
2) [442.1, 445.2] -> -0.130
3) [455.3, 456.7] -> -0.082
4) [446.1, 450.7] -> -0.149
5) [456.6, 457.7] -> -0.089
